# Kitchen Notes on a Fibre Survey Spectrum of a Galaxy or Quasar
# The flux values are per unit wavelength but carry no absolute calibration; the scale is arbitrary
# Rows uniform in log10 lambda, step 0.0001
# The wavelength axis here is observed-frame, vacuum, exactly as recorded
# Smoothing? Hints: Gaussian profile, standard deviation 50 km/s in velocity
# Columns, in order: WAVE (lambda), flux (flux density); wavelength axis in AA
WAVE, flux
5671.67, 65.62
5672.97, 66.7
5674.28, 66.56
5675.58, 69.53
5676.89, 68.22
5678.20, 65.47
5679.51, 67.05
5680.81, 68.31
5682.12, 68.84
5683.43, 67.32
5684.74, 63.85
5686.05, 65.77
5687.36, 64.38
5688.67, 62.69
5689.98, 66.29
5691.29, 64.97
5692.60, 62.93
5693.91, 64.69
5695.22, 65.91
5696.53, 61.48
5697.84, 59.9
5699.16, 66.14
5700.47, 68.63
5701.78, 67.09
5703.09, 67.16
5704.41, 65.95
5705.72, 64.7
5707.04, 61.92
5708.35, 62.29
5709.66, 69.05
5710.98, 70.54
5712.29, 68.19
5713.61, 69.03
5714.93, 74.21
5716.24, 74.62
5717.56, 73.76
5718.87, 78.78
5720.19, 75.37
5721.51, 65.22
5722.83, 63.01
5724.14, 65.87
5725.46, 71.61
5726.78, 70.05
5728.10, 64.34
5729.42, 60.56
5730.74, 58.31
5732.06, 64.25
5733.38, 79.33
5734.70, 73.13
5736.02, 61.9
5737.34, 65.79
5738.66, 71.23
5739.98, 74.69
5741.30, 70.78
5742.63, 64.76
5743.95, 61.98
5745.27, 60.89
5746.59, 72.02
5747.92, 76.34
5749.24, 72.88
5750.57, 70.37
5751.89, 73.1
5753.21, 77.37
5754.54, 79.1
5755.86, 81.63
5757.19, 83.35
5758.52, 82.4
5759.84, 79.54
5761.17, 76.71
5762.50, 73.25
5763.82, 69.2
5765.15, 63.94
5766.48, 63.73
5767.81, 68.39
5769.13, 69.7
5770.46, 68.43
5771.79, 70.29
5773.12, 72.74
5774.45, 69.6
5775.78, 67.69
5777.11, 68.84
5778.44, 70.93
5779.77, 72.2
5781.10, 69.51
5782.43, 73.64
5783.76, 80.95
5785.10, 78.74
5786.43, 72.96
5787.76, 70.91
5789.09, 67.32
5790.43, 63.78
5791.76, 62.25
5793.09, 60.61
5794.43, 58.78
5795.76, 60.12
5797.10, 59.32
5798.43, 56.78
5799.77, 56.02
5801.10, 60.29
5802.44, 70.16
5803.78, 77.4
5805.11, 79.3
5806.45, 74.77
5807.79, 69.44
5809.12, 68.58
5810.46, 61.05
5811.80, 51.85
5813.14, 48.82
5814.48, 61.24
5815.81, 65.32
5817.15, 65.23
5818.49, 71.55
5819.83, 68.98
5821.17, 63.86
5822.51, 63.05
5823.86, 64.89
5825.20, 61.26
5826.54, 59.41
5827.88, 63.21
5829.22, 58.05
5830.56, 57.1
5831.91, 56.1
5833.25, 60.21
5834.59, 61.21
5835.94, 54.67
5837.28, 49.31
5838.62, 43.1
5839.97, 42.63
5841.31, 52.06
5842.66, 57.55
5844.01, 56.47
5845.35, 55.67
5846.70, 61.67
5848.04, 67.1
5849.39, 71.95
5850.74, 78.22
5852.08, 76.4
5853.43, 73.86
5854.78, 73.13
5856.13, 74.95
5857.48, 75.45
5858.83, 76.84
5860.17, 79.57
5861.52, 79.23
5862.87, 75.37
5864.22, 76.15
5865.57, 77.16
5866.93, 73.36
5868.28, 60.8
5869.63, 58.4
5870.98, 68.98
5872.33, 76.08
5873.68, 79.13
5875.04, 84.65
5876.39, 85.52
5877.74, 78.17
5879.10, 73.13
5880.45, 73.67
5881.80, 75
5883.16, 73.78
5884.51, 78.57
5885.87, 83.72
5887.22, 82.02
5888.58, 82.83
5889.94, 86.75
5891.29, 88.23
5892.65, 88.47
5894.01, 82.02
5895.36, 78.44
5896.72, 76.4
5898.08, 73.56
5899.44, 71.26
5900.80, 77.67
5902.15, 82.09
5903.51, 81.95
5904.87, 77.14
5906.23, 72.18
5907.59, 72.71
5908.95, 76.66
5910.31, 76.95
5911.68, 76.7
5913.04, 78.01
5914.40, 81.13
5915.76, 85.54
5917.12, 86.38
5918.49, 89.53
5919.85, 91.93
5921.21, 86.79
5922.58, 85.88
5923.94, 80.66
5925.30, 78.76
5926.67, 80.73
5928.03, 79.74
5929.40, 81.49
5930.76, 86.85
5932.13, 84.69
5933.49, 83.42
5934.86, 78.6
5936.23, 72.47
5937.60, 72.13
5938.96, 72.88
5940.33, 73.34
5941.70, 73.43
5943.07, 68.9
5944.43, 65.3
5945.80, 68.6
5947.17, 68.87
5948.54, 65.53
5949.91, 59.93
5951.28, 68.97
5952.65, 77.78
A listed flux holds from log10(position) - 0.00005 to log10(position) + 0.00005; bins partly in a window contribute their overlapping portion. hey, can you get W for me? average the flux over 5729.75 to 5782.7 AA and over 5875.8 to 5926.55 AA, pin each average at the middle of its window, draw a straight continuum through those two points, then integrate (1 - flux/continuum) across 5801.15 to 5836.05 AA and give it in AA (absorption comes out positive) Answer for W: 5.2 AA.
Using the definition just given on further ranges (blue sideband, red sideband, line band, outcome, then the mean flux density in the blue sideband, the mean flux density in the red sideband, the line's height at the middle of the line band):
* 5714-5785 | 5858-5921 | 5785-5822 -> 4.5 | 71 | 78.4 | 73.9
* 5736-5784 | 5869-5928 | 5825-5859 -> 6.4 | 71.7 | 79.5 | 76.3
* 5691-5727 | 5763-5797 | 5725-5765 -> -1.9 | 67.6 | 68.5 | 68.1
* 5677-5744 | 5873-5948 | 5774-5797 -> 1.0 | 67.2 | 79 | 71.6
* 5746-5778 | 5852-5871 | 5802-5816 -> 1.3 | 72.9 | 73.3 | 73.1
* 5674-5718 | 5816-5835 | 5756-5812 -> -4.7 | 66.7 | 62.5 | 63.8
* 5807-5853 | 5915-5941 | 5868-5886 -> -1.0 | 60.9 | 81.7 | 70.9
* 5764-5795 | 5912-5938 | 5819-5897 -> 6.6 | 69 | 82.4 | 76.2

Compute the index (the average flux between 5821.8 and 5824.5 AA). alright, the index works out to 63.8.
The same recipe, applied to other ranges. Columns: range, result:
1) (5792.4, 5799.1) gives 59.1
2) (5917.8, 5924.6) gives 86.9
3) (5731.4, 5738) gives 68.9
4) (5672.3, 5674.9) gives 66.7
